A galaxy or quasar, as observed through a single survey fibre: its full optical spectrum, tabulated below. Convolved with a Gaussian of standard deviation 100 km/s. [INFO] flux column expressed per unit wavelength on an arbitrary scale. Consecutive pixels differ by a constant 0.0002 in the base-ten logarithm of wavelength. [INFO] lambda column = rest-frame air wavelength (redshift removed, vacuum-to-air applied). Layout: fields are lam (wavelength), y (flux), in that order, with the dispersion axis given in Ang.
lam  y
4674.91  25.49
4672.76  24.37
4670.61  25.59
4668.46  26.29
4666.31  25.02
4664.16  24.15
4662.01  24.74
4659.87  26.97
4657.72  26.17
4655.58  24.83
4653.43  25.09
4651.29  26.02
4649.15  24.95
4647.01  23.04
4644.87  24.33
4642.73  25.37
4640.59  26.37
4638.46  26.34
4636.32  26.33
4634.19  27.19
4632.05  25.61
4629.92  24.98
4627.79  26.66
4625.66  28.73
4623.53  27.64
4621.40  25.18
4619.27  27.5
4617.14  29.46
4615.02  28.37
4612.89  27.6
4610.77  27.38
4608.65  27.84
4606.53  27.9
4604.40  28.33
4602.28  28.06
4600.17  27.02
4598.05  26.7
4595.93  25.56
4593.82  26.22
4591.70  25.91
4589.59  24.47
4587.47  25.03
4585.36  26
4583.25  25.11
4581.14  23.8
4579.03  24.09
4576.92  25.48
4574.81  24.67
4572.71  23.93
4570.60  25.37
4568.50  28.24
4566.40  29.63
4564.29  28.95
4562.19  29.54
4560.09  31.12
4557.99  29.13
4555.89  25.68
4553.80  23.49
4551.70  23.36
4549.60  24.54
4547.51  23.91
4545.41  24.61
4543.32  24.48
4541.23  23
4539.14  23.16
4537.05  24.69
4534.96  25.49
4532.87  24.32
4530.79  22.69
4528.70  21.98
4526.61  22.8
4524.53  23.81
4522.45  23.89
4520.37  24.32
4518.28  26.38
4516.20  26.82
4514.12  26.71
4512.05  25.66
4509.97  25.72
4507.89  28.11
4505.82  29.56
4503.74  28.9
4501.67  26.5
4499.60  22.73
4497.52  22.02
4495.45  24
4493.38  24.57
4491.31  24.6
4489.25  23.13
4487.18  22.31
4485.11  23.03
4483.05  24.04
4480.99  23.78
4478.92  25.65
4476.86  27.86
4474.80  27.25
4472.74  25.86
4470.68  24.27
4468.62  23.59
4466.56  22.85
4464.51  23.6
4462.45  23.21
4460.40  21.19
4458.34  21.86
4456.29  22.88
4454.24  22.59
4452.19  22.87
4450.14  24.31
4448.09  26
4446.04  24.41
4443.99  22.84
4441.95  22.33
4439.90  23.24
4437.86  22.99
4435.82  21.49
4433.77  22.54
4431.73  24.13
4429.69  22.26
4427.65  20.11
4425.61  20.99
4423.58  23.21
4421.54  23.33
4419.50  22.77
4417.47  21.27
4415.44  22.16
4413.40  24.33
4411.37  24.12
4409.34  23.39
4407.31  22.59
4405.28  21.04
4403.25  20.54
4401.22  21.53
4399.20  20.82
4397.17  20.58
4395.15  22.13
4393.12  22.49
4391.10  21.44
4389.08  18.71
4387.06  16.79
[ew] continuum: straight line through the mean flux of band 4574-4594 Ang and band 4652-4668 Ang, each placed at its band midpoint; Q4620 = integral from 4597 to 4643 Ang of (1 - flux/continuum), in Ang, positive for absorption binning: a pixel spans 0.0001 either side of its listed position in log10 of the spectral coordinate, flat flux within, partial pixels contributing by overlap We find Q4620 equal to -3.6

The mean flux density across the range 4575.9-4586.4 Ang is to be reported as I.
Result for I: 24.9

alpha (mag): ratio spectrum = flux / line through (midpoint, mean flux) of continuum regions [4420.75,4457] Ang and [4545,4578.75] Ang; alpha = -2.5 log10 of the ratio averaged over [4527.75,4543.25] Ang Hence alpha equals 0.08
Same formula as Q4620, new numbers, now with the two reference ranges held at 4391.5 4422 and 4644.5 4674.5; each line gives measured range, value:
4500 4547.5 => -3.2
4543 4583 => -3.3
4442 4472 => -0.7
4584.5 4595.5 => -0.5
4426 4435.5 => 0.1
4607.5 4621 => -1.8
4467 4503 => -2.1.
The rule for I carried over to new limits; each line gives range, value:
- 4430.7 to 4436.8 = 22.7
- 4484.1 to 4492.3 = 23.3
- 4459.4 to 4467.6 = 22.7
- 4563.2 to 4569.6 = 28.9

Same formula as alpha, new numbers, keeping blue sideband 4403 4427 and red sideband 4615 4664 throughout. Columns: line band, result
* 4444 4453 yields -0.055 mag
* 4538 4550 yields 0.028 mag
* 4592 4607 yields -0.065 mag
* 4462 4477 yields -0.059 mag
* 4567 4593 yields -0.006 mag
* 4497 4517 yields -0.104 mag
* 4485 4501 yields 0.017 mag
